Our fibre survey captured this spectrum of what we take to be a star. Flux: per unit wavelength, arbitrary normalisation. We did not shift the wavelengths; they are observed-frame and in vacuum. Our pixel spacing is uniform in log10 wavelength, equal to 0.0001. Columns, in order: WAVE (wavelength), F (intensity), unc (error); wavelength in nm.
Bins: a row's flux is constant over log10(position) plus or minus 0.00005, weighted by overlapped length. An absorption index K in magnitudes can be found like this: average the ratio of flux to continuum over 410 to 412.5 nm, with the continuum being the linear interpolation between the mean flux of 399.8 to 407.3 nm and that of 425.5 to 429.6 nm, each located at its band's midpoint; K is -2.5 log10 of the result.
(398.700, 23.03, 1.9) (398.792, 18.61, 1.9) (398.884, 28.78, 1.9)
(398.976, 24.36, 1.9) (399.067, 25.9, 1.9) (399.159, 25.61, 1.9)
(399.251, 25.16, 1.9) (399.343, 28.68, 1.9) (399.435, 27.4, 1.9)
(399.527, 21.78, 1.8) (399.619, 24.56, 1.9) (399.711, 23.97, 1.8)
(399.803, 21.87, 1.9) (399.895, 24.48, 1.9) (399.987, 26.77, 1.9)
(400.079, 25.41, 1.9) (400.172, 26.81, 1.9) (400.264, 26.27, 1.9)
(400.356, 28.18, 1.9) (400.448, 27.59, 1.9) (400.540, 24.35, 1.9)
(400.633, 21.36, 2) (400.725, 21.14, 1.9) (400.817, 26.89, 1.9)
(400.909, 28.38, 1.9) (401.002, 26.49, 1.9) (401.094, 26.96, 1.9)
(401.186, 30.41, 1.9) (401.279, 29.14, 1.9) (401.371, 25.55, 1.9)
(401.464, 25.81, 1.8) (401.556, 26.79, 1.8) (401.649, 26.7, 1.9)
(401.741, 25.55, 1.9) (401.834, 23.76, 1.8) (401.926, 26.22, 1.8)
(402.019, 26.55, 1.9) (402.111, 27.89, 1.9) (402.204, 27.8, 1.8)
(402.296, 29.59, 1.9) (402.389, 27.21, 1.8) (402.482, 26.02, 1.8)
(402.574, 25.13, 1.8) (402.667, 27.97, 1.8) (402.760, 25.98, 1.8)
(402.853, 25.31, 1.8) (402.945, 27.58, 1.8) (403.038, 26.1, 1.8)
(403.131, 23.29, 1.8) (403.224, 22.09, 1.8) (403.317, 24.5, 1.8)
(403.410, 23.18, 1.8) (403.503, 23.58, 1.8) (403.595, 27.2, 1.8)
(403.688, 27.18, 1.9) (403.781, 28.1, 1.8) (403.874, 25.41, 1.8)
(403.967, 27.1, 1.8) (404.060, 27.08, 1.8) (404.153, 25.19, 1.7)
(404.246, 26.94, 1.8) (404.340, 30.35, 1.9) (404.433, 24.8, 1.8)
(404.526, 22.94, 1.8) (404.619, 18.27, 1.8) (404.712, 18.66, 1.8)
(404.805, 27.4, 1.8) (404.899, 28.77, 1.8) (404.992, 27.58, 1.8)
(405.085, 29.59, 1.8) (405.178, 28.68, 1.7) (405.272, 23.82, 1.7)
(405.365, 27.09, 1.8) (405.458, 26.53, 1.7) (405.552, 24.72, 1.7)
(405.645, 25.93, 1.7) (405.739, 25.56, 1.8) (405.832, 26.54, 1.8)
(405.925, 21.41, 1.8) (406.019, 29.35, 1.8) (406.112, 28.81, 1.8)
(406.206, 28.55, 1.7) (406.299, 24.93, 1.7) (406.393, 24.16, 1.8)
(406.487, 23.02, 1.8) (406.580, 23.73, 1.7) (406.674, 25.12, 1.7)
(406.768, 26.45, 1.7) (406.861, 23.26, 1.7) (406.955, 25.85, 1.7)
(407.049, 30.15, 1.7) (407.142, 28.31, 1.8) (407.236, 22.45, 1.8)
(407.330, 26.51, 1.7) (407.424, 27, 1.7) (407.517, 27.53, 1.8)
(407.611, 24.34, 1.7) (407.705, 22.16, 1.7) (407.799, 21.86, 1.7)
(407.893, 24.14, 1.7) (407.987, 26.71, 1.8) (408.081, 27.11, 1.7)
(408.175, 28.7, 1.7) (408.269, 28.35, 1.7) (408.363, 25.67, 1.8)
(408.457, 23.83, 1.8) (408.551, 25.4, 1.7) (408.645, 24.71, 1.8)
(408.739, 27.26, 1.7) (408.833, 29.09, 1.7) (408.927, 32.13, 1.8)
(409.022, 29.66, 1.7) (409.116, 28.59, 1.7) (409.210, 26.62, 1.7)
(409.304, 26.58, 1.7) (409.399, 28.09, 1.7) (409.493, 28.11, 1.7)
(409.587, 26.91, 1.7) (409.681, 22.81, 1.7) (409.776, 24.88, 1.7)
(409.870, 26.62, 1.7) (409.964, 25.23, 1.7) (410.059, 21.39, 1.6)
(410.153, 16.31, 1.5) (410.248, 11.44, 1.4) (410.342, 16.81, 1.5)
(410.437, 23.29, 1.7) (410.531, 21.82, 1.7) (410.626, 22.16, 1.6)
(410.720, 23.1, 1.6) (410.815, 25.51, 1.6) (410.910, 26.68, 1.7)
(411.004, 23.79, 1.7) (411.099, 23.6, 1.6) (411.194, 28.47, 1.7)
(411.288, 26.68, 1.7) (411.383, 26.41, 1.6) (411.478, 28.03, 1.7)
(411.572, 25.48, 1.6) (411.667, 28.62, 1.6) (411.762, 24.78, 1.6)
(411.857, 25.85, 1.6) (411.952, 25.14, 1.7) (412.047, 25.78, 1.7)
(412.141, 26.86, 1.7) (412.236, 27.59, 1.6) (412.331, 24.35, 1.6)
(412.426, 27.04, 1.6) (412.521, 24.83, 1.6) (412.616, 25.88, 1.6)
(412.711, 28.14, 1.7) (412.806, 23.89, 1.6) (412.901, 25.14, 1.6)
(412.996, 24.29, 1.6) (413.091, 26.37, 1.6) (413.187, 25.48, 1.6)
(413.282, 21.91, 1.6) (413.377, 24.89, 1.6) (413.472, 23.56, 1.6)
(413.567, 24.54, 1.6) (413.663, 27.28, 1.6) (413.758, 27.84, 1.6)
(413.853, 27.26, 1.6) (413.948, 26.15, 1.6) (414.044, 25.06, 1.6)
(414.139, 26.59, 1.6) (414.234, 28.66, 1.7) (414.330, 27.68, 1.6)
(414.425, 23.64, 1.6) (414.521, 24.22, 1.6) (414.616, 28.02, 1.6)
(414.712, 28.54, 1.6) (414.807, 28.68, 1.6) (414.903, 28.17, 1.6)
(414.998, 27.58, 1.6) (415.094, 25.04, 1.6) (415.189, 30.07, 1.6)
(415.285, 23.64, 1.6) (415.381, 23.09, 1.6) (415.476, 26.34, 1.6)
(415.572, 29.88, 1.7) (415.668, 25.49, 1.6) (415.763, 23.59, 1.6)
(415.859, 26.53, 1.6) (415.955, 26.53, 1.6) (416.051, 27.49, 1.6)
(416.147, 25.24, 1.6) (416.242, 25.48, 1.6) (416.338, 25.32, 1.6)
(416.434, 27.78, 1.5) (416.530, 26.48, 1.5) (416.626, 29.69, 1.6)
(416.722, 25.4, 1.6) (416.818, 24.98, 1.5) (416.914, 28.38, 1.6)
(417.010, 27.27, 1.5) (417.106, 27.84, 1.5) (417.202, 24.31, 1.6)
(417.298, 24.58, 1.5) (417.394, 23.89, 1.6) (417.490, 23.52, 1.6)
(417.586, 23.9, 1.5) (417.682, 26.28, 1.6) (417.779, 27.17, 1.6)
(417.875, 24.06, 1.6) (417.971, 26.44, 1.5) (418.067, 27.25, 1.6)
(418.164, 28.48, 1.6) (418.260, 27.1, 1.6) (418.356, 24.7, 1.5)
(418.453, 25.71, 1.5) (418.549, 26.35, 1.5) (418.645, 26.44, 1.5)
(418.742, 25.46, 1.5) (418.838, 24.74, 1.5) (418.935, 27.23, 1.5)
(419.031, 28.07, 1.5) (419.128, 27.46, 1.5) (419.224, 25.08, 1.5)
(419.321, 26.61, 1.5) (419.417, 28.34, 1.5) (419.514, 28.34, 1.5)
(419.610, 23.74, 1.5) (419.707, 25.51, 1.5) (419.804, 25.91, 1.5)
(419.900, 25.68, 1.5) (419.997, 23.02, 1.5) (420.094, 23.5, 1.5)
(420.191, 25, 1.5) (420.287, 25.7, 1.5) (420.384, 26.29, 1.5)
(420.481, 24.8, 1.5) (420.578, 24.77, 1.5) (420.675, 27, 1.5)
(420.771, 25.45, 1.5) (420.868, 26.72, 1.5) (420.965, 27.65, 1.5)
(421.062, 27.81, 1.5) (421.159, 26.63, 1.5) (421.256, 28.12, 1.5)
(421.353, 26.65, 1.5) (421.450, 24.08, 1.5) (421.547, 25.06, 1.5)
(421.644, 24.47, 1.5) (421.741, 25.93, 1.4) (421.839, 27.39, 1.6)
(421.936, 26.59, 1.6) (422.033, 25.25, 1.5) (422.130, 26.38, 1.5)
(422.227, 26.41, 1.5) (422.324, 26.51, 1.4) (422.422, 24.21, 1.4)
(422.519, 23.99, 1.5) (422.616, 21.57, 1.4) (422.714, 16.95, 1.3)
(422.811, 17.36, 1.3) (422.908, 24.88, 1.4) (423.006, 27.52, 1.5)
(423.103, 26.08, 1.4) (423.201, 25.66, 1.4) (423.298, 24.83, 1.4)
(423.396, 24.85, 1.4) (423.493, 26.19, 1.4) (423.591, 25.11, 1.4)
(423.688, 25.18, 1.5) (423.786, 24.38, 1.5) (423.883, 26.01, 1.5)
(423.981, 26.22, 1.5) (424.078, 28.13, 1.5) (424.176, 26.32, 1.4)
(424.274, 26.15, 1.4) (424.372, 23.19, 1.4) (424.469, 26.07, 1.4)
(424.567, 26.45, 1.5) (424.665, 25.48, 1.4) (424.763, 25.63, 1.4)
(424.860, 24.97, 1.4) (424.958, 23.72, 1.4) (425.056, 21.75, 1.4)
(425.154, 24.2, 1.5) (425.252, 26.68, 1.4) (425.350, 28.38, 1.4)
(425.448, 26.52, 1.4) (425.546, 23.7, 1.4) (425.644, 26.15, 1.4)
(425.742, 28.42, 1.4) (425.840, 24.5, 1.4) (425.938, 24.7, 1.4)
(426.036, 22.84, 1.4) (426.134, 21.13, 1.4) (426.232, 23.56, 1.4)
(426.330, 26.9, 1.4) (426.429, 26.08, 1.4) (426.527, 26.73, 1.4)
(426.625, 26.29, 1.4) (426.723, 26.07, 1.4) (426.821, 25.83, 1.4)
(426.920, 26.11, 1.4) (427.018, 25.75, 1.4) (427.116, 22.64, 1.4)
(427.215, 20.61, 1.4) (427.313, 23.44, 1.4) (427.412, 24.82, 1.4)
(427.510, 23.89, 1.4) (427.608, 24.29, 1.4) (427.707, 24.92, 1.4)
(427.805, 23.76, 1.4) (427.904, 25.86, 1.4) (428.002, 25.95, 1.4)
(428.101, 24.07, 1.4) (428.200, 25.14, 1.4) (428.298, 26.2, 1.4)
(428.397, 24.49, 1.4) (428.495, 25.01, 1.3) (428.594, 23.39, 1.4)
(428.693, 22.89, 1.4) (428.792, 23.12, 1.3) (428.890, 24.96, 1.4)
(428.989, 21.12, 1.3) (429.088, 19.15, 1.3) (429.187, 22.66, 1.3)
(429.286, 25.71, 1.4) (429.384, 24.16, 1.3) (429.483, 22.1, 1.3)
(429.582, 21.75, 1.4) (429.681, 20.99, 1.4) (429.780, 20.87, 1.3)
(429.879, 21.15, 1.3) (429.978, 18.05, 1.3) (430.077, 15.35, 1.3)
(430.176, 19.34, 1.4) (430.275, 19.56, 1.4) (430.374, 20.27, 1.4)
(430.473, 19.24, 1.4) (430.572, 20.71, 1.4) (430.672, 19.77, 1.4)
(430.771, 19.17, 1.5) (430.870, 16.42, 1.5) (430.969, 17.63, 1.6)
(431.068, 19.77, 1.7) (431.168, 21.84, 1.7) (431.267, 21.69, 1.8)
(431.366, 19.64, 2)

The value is 0.057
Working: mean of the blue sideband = 25.9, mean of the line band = 24.1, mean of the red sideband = 24.3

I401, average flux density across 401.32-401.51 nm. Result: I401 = 25.8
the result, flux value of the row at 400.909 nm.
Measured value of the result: 28.38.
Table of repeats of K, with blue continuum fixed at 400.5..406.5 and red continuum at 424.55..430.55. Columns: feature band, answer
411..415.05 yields -0.04 mag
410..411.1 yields 0.19 mag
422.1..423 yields 0.04 mag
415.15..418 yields -0.05 mag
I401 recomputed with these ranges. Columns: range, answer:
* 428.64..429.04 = 23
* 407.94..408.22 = 27.5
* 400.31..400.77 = 24.5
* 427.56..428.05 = 25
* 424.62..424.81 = 25.5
